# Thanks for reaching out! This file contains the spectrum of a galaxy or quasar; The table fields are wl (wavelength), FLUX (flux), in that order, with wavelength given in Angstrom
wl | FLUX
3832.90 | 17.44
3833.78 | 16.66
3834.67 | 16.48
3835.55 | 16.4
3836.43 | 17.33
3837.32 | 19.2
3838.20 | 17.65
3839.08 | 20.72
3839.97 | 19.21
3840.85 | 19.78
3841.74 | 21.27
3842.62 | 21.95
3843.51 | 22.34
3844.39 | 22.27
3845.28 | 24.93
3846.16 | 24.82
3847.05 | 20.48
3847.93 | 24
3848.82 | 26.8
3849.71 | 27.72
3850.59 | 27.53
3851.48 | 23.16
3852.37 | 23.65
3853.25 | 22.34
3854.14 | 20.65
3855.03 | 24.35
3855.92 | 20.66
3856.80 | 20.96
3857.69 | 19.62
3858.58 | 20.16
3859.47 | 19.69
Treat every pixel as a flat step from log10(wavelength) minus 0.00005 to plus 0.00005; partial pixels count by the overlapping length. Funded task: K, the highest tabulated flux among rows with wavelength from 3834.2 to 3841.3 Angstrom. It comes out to 20.72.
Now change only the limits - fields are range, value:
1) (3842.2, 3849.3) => 26.8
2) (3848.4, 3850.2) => 27.72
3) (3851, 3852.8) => 23.65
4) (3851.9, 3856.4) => 24.35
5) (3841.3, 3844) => 22.34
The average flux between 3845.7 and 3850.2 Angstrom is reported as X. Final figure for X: 24.8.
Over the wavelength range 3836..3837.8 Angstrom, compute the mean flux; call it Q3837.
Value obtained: 18.2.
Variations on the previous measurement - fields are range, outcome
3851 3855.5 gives 22.8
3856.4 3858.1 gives 20.3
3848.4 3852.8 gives 25.8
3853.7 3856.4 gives 21.9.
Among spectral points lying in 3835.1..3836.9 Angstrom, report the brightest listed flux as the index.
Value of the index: 17.33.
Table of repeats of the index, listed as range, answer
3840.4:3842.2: 21.27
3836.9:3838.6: 19.2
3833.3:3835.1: 16.66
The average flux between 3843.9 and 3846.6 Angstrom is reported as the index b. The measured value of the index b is 24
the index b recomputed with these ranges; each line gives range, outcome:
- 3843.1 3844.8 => 22.4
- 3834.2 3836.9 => 16.7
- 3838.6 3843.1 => 20.6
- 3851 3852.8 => 23.4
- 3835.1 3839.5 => 18.3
